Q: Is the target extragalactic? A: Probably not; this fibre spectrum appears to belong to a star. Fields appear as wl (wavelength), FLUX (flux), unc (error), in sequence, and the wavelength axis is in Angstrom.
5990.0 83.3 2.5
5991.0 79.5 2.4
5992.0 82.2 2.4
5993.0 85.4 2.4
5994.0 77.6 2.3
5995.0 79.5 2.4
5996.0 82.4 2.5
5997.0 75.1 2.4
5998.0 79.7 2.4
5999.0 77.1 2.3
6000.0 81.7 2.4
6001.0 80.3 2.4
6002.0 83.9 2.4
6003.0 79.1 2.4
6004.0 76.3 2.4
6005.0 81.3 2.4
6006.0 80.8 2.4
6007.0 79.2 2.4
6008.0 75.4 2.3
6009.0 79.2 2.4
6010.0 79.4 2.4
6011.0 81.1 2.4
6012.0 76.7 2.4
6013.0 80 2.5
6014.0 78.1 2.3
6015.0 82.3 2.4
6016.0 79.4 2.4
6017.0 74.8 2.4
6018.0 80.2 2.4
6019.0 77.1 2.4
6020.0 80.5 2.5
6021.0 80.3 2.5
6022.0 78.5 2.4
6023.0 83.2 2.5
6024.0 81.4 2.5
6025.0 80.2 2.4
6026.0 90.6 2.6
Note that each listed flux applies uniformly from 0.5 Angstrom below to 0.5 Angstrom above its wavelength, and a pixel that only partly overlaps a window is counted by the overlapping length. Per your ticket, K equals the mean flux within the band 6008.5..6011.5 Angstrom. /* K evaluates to 79.9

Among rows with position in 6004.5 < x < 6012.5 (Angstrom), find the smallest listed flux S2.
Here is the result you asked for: 75.4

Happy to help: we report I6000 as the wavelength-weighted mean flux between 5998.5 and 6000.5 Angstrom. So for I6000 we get 79.4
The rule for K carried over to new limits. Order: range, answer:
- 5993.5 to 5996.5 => 79.8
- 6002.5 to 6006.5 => 79.4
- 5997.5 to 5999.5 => 78.4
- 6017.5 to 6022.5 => 79.3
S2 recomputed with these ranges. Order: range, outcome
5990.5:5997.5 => 75.1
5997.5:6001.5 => 77.1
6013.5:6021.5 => 74.8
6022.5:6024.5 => 81.4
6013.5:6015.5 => 78.1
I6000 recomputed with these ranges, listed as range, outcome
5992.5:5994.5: 81.5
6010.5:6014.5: 79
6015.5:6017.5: 77.1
